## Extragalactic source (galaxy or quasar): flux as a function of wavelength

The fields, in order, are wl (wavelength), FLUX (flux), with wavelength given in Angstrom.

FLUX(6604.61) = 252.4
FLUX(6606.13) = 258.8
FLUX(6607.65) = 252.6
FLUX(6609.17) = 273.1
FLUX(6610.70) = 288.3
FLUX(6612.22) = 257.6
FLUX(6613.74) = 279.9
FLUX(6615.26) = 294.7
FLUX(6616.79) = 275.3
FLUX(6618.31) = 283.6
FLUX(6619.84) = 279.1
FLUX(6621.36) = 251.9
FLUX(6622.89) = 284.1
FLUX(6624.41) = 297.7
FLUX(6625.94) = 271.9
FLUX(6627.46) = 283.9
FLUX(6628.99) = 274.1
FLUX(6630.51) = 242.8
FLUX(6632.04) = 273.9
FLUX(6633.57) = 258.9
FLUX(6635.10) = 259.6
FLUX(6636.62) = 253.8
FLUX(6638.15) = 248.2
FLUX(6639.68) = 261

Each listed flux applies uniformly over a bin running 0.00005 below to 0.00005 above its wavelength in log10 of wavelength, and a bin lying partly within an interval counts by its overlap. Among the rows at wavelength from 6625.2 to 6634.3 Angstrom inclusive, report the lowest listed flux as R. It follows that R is 242.8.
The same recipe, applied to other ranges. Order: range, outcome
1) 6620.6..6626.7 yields 251.9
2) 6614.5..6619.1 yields 275.3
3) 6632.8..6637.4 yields 253.8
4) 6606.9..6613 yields 252.6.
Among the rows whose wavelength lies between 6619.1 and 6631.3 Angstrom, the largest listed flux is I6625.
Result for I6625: 297.7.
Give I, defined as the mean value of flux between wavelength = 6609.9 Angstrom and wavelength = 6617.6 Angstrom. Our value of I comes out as 279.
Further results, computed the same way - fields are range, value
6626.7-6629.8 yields 279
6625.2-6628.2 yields 278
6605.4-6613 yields 266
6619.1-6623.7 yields 272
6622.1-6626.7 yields 284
